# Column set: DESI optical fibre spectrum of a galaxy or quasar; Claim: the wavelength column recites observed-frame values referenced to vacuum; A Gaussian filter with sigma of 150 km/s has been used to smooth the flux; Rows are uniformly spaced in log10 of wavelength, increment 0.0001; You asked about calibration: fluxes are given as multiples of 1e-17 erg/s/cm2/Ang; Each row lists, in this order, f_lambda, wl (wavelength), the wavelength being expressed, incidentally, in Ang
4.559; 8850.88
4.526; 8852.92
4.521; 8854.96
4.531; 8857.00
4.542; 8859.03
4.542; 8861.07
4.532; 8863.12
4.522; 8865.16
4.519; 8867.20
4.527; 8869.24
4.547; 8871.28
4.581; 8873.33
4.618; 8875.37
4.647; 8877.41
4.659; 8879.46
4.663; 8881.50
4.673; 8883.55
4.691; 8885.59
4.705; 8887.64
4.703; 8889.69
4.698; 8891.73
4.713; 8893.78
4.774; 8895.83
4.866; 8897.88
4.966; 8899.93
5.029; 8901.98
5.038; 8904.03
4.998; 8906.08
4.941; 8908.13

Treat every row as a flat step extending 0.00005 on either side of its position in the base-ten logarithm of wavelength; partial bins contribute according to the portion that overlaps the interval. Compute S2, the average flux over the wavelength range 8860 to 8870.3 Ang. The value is 4.53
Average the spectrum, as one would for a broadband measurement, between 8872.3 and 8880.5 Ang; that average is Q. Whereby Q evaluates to 4.63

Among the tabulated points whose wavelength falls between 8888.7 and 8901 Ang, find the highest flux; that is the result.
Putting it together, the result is 4.966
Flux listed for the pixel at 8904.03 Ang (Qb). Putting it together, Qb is 5.038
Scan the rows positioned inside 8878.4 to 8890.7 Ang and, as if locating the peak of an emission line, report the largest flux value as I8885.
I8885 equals 4.705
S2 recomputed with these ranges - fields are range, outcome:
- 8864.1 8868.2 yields 4.52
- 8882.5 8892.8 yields 4.69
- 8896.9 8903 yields 4.95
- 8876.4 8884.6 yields 4.66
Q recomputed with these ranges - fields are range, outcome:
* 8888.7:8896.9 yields 4.72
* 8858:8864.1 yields 4.54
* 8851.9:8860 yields 4.53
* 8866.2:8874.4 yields 4.54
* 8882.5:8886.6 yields 4.68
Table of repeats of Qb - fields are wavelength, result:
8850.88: 4.559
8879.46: 4.659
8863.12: 4.532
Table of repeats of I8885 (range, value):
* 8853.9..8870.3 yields 4.542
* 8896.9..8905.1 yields 5.038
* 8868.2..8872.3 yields 4.547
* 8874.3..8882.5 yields 4.663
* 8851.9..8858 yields 4.531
